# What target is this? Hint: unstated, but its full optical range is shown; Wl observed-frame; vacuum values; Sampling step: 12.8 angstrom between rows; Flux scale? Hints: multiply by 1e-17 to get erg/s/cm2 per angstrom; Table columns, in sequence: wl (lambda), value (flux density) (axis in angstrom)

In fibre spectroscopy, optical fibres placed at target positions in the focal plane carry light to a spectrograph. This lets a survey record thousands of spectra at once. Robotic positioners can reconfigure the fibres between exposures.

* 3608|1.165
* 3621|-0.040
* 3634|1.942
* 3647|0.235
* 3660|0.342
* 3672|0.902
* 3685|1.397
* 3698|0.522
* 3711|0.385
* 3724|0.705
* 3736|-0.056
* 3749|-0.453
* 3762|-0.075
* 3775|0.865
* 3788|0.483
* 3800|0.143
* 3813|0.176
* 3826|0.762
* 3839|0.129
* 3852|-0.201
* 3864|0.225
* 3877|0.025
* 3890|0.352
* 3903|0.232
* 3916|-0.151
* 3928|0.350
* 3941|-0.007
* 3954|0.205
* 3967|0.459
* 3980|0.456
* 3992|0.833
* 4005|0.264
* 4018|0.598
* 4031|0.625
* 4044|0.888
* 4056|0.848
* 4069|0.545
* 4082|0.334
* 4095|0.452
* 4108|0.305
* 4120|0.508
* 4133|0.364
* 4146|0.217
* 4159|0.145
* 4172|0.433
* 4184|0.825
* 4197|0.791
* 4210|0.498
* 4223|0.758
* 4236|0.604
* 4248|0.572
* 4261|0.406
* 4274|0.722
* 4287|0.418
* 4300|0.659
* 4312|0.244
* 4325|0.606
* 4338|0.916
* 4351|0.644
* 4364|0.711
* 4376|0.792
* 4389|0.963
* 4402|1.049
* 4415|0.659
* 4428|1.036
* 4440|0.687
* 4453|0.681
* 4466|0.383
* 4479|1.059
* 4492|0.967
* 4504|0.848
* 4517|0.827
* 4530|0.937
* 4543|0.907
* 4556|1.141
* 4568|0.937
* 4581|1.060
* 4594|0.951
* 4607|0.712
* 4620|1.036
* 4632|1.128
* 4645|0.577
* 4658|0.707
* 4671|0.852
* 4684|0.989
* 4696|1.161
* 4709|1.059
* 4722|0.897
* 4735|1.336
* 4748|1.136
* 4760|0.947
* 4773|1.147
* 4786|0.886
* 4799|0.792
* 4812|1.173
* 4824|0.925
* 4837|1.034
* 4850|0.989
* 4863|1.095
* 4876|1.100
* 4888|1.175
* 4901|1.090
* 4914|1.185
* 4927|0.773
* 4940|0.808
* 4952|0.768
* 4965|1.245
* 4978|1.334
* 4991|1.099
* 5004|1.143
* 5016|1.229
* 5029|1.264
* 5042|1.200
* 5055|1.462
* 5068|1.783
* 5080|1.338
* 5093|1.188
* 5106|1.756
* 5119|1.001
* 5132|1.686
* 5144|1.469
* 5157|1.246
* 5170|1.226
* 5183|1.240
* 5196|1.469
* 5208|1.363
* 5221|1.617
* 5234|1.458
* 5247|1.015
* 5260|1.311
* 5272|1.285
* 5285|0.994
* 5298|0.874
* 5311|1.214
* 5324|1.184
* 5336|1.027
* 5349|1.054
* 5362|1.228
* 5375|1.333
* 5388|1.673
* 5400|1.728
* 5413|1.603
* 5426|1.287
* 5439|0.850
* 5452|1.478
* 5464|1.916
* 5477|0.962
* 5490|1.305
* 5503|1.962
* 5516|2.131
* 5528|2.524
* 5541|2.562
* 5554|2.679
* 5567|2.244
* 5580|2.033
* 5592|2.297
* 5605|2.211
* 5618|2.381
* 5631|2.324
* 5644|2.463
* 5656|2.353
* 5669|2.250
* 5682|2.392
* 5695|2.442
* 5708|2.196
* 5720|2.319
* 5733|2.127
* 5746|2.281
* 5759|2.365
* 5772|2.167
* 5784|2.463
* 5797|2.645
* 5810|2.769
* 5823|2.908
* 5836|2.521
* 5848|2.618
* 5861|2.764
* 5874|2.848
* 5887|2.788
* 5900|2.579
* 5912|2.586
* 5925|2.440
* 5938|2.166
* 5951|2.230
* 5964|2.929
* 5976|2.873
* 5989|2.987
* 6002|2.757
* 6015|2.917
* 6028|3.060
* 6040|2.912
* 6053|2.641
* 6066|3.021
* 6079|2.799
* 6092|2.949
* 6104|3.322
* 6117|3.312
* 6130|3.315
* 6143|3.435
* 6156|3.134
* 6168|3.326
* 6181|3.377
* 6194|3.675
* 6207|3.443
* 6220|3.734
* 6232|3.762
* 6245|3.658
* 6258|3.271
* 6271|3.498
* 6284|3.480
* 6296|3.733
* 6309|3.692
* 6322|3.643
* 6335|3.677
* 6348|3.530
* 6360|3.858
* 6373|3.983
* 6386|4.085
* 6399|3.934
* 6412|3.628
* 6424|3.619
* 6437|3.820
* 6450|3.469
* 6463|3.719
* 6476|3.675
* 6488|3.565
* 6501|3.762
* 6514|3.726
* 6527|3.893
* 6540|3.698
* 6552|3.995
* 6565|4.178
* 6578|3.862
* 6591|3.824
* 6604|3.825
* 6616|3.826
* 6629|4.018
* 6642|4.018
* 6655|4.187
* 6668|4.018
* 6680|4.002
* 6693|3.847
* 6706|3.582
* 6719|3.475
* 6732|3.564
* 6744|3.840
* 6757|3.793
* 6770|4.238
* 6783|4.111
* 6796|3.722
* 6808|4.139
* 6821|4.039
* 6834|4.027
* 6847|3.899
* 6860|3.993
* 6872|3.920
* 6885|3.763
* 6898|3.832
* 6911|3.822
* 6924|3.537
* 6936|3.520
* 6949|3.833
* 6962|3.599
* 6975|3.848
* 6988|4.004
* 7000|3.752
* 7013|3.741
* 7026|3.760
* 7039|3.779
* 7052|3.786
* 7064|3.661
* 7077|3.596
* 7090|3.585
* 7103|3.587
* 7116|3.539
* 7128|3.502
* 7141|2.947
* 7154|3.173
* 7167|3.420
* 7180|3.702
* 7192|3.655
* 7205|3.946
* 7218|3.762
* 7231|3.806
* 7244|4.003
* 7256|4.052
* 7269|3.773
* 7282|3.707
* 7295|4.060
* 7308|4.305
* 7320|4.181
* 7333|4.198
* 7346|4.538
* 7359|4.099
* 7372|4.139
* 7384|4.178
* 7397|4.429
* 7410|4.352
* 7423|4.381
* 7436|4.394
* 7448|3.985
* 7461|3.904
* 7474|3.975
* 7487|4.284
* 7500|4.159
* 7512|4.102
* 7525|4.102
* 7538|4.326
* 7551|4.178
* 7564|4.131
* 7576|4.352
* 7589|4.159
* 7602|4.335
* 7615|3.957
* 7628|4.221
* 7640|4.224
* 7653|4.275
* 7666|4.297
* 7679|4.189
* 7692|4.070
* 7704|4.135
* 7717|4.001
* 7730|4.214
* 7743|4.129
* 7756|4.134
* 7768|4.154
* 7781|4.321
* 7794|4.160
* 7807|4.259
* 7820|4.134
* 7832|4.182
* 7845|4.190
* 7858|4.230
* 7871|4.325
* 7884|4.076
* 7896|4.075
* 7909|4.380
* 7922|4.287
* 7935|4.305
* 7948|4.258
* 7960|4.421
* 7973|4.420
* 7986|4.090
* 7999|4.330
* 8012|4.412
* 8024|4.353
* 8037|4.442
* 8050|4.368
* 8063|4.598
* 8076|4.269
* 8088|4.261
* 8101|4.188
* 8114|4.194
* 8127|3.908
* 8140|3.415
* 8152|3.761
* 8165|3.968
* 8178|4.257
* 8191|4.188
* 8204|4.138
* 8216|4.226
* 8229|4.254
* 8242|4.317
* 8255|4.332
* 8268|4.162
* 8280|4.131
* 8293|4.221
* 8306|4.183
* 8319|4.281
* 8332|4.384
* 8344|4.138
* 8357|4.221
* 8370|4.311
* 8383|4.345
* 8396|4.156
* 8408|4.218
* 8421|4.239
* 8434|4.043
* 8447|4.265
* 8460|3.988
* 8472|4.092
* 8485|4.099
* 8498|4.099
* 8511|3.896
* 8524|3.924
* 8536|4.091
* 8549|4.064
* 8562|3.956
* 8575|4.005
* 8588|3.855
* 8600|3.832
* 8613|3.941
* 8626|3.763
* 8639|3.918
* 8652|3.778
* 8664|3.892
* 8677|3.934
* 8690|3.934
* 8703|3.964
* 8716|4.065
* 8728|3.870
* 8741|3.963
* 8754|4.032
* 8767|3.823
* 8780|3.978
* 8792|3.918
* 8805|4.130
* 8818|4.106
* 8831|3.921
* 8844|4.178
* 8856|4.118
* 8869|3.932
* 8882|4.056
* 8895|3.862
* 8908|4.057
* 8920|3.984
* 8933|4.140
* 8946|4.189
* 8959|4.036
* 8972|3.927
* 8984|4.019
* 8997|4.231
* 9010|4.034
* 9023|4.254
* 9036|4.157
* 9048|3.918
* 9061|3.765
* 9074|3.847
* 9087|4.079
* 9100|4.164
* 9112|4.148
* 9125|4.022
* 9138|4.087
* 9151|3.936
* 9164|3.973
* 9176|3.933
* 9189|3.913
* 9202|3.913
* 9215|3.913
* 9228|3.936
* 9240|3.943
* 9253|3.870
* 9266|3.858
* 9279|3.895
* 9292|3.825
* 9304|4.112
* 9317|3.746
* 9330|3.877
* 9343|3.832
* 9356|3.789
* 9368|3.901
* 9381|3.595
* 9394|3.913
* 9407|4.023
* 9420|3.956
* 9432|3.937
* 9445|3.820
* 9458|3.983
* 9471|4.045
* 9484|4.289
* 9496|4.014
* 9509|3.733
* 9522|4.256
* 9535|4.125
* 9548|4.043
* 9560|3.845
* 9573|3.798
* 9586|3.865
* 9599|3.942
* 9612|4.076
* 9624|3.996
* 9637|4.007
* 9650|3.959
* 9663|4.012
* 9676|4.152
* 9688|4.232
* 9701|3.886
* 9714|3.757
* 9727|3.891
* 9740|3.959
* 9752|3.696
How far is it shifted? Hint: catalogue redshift 0.381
